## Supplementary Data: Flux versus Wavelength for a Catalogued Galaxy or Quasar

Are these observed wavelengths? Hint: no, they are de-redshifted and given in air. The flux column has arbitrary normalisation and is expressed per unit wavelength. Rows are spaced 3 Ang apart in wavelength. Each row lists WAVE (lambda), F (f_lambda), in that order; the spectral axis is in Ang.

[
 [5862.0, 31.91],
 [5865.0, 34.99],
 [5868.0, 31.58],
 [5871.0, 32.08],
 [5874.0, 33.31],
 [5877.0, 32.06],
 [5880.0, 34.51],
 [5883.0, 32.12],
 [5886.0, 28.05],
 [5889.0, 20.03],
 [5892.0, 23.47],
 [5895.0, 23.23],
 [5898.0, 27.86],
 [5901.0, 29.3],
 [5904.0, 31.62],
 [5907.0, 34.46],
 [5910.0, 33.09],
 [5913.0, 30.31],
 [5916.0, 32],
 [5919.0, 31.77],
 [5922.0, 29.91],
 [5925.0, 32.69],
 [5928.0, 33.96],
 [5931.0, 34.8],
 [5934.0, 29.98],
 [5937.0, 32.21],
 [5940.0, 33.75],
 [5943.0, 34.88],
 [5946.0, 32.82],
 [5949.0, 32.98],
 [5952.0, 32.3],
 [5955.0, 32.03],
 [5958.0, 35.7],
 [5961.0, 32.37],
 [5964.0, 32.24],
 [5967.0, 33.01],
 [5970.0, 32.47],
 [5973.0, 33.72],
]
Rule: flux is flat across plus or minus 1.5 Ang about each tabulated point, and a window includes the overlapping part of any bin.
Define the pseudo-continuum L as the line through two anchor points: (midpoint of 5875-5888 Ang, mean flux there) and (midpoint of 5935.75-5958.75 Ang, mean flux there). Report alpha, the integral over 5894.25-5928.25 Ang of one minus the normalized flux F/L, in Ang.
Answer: 1.4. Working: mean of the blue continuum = 31.3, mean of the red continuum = 33.3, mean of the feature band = 30.9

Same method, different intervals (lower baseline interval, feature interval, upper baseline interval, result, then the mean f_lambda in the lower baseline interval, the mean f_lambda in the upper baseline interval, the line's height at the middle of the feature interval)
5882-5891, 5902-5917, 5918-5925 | -1.4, 26.3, 31.2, 29.5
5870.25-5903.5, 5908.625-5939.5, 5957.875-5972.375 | -1.4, 28.7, 33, 30.7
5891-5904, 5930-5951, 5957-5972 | -1.5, 26.7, 33.1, 30.8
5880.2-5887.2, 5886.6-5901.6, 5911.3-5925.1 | 3.1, 31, 31.2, 31.1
